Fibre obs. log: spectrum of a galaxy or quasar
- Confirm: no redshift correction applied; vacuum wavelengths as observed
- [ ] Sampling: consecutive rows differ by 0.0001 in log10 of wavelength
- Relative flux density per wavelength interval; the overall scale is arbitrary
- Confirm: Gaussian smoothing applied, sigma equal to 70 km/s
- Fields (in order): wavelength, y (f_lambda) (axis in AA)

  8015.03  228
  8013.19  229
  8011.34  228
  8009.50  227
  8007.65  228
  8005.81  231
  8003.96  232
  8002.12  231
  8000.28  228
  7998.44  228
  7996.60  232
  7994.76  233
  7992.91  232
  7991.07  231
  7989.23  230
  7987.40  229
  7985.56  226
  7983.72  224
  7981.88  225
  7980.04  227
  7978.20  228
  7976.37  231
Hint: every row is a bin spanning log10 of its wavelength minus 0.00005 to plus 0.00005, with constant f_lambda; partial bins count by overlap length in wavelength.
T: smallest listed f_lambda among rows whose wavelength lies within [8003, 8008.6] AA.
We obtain 228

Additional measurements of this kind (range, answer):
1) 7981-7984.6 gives 224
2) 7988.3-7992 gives 230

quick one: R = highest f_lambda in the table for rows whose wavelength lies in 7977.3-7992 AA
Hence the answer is 231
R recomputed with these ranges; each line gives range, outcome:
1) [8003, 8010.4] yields 232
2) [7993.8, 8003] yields 233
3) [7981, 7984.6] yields 225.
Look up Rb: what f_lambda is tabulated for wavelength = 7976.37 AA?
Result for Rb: 231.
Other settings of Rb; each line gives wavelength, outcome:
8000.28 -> 228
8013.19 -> 229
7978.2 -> 228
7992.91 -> 232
